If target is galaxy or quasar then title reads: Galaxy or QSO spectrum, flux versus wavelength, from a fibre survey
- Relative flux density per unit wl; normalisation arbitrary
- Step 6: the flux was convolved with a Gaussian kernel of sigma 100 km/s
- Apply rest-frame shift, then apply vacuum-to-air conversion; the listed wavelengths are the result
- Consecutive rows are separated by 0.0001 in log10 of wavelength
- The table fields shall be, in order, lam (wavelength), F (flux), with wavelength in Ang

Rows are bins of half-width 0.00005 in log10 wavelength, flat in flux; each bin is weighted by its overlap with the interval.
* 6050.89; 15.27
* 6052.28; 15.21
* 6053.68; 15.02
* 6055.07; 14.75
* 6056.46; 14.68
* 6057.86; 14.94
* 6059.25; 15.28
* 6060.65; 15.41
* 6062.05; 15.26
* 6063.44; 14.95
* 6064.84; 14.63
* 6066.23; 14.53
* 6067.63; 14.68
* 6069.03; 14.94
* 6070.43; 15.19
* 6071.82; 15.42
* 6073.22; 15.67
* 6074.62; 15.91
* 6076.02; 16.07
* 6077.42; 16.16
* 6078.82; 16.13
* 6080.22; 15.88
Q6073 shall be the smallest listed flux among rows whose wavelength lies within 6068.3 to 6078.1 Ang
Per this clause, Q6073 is 14.94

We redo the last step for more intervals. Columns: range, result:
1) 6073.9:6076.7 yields 15.91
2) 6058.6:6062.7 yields 15.26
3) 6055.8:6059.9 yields 14.68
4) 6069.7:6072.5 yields 15.19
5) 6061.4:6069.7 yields 14.53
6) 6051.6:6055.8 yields 14.75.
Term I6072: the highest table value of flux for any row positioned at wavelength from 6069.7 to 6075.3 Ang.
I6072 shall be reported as 15.91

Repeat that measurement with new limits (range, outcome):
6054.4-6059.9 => 15.28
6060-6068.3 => 15.41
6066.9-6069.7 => 14.94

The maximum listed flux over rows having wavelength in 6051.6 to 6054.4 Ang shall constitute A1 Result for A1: 15.21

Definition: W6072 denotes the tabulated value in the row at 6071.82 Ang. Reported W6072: 15.42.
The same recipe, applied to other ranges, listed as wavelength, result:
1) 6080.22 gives 15.88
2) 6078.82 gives 16.13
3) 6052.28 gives 15.21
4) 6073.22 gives 15.67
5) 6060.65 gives 15.41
